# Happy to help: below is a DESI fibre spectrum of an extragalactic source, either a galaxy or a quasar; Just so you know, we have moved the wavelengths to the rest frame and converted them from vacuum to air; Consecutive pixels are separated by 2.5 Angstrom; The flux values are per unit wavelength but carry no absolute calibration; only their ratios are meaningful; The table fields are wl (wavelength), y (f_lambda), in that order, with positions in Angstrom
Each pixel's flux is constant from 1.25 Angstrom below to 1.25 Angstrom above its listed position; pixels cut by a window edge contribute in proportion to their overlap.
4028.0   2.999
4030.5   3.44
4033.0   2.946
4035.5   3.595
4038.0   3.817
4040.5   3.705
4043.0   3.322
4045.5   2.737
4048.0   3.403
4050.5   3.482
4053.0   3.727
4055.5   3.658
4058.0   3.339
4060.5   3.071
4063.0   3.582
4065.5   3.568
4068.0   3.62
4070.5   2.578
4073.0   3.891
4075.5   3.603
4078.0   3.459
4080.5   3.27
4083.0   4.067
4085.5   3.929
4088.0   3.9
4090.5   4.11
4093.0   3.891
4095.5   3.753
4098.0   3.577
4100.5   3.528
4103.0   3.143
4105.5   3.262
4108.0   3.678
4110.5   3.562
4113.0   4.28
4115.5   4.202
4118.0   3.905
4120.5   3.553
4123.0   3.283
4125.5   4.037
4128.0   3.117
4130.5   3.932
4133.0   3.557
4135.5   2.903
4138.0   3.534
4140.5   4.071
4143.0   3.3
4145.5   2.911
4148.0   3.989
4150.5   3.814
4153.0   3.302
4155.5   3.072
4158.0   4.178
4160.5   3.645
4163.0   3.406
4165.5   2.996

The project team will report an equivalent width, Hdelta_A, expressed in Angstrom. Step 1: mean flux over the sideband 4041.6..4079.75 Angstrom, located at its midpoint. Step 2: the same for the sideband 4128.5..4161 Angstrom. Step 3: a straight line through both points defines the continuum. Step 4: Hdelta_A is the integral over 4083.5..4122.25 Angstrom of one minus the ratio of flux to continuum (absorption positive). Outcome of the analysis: -3.1 Angstrom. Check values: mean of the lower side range 3.4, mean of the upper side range 3.54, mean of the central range 3.75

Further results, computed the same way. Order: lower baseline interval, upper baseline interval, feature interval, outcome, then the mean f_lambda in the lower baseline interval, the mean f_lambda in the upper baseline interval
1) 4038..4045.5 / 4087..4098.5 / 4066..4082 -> 1.2 Angstrom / 3.43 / 3.86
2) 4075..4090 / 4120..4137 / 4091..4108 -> 0.4 Angstrom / 3.73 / 3.48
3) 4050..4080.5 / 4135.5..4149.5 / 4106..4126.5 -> -1.8 Angstrom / 3.46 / 3.51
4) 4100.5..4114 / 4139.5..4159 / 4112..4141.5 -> -1.0 Angstrom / 3.57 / 3.57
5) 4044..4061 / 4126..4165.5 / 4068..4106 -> -2.1 Angstrom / 3.36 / 3.51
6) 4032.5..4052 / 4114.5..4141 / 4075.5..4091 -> -1.1 Angstrom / 3.4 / 3.63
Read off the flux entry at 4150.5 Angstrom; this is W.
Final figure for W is 3.814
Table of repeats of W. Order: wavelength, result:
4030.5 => 3.44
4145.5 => 2.911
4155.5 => 3.072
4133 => 3.557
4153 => 3.302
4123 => 3.283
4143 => 3.3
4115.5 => 4.202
